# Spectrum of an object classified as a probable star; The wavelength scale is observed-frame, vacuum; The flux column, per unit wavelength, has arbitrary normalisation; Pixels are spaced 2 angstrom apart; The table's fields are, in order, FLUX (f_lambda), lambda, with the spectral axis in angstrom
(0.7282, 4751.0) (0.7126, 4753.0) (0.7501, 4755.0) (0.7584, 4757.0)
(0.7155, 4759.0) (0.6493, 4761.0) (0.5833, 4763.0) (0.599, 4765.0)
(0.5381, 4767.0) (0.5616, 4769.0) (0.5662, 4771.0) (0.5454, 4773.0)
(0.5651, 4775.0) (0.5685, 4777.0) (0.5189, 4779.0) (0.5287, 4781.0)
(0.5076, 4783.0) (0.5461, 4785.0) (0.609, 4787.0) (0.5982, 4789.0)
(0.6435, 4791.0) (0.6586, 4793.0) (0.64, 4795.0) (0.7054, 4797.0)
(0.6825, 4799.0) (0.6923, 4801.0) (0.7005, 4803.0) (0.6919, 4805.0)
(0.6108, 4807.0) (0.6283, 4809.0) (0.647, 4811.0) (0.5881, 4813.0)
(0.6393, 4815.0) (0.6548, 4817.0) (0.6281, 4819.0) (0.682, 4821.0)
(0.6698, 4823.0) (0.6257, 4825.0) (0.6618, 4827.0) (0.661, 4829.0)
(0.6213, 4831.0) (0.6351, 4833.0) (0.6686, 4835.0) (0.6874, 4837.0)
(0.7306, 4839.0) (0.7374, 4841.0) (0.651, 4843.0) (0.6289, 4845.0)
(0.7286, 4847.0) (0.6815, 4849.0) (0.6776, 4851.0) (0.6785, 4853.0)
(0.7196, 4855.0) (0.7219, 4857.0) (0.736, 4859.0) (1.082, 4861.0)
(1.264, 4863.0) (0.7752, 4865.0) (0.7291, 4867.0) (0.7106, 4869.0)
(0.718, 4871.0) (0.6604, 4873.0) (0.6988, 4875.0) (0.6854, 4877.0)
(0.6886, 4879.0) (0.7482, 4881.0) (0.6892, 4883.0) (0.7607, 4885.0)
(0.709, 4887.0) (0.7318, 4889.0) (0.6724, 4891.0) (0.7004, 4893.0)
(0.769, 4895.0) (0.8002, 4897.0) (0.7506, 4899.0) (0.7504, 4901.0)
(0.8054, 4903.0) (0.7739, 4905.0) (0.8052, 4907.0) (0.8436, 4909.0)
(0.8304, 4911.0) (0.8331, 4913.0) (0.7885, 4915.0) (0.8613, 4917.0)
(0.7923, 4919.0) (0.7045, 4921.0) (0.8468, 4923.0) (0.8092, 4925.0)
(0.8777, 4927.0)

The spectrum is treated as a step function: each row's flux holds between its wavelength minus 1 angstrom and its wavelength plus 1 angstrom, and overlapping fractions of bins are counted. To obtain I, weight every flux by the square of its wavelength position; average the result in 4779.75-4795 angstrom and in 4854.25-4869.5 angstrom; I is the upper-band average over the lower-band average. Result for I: 1.5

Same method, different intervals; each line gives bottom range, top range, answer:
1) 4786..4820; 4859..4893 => 1.22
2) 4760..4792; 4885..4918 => 1.43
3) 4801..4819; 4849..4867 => 1.29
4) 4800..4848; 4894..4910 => 1.23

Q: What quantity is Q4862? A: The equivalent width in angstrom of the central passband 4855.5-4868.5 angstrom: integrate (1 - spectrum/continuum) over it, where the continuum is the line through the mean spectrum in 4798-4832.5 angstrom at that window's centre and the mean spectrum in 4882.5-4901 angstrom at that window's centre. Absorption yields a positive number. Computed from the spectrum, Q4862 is -3.1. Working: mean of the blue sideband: 0.652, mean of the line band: 0.872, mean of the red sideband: 0.734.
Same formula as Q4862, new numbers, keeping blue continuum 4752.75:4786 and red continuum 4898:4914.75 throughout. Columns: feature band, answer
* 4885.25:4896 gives 0.8 angstrom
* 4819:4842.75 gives 0.7 angstrom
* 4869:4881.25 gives 0.9 angstrom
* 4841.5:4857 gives 0.6 angstrom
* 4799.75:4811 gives -0.2 angstrom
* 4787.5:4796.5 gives -0.1 angstrom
